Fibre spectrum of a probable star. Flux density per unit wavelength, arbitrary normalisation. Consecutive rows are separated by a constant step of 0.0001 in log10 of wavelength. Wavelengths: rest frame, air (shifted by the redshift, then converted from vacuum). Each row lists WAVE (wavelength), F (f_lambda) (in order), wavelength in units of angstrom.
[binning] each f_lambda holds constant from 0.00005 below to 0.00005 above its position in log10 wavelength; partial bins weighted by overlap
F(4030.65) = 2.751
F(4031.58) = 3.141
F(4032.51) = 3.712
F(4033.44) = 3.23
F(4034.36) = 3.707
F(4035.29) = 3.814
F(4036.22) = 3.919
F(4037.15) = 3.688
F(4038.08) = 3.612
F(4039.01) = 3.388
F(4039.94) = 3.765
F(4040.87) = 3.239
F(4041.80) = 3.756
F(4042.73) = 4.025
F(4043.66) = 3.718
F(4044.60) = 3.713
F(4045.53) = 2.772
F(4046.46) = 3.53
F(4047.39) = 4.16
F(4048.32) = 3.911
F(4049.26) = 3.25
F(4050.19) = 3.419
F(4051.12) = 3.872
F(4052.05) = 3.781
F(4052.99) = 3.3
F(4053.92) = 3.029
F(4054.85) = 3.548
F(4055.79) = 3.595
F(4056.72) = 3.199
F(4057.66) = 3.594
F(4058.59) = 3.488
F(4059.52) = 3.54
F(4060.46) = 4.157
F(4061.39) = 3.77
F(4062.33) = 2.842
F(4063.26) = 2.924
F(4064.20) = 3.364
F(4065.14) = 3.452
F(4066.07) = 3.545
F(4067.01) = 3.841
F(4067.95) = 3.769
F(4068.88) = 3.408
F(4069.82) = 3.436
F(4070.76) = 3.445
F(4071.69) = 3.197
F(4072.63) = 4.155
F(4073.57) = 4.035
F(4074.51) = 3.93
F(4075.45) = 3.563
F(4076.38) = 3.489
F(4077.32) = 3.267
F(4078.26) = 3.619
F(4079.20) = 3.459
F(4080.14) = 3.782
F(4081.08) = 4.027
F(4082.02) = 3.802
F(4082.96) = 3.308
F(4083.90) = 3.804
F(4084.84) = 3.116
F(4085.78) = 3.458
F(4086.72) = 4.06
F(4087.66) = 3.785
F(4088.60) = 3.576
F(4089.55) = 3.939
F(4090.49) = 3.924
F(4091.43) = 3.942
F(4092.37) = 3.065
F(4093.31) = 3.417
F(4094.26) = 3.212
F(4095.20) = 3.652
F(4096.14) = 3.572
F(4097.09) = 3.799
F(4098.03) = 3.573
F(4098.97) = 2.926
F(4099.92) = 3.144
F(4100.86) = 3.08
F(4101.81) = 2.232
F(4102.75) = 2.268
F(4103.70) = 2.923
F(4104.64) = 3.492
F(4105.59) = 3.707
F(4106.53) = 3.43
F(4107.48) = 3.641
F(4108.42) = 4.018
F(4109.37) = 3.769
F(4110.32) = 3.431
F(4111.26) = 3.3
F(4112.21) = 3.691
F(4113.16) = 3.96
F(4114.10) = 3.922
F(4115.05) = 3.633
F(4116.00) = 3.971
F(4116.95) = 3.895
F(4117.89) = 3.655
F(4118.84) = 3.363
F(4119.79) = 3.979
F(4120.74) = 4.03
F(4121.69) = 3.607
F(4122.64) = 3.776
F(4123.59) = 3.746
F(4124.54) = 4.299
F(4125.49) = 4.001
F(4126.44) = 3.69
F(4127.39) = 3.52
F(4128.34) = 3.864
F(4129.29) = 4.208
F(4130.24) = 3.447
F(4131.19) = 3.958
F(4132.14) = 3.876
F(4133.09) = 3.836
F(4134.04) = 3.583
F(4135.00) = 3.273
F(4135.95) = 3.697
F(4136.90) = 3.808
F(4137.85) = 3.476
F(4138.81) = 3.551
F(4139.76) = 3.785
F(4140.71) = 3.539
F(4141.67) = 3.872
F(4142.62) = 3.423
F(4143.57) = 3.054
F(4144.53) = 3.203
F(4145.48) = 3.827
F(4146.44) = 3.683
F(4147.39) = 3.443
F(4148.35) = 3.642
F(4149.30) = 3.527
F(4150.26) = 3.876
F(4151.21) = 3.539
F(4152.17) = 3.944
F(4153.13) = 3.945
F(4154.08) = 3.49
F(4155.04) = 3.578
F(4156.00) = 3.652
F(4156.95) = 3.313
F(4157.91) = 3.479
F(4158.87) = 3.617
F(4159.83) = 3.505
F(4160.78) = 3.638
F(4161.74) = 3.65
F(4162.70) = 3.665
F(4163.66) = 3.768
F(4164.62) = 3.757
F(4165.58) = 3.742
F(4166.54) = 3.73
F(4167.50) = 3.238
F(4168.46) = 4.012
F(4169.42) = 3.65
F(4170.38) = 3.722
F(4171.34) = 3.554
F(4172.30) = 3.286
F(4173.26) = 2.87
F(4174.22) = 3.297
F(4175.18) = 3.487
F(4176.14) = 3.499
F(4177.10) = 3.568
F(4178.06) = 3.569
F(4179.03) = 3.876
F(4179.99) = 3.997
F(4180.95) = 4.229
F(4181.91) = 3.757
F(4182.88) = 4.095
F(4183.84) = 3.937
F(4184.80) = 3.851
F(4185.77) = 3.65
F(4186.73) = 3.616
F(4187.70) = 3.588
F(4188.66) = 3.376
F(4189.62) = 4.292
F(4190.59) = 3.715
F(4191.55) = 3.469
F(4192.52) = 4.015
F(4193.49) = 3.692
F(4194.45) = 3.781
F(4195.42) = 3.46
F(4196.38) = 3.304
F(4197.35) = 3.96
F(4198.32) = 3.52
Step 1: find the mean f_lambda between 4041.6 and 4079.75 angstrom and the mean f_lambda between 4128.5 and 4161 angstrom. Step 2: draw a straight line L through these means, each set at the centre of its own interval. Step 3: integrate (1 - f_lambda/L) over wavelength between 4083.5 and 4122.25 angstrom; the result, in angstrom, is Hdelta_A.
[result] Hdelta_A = 0.6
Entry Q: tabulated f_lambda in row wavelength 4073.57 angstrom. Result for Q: 4.035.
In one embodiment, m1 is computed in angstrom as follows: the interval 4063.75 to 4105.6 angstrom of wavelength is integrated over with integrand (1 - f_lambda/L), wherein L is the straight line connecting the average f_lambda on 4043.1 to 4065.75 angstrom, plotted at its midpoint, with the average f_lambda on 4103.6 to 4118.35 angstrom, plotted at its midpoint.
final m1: 1.1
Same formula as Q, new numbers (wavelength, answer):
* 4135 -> 3.273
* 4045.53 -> 2.772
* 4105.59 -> 3.707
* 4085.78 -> 3.458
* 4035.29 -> 3.814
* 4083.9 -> 3.804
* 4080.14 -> 3.782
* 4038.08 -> 3.612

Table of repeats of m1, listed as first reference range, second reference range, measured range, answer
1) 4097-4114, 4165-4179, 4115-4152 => -2.91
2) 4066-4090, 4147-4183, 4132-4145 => 0.27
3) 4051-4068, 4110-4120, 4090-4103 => 1.23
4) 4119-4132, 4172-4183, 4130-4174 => 1.50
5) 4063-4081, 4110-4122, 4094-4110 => 1.57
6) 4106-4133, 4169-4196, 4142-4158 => 0.67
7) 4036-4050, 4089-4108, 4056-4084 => -0.68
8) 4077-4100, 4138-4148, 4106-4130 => -1.47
